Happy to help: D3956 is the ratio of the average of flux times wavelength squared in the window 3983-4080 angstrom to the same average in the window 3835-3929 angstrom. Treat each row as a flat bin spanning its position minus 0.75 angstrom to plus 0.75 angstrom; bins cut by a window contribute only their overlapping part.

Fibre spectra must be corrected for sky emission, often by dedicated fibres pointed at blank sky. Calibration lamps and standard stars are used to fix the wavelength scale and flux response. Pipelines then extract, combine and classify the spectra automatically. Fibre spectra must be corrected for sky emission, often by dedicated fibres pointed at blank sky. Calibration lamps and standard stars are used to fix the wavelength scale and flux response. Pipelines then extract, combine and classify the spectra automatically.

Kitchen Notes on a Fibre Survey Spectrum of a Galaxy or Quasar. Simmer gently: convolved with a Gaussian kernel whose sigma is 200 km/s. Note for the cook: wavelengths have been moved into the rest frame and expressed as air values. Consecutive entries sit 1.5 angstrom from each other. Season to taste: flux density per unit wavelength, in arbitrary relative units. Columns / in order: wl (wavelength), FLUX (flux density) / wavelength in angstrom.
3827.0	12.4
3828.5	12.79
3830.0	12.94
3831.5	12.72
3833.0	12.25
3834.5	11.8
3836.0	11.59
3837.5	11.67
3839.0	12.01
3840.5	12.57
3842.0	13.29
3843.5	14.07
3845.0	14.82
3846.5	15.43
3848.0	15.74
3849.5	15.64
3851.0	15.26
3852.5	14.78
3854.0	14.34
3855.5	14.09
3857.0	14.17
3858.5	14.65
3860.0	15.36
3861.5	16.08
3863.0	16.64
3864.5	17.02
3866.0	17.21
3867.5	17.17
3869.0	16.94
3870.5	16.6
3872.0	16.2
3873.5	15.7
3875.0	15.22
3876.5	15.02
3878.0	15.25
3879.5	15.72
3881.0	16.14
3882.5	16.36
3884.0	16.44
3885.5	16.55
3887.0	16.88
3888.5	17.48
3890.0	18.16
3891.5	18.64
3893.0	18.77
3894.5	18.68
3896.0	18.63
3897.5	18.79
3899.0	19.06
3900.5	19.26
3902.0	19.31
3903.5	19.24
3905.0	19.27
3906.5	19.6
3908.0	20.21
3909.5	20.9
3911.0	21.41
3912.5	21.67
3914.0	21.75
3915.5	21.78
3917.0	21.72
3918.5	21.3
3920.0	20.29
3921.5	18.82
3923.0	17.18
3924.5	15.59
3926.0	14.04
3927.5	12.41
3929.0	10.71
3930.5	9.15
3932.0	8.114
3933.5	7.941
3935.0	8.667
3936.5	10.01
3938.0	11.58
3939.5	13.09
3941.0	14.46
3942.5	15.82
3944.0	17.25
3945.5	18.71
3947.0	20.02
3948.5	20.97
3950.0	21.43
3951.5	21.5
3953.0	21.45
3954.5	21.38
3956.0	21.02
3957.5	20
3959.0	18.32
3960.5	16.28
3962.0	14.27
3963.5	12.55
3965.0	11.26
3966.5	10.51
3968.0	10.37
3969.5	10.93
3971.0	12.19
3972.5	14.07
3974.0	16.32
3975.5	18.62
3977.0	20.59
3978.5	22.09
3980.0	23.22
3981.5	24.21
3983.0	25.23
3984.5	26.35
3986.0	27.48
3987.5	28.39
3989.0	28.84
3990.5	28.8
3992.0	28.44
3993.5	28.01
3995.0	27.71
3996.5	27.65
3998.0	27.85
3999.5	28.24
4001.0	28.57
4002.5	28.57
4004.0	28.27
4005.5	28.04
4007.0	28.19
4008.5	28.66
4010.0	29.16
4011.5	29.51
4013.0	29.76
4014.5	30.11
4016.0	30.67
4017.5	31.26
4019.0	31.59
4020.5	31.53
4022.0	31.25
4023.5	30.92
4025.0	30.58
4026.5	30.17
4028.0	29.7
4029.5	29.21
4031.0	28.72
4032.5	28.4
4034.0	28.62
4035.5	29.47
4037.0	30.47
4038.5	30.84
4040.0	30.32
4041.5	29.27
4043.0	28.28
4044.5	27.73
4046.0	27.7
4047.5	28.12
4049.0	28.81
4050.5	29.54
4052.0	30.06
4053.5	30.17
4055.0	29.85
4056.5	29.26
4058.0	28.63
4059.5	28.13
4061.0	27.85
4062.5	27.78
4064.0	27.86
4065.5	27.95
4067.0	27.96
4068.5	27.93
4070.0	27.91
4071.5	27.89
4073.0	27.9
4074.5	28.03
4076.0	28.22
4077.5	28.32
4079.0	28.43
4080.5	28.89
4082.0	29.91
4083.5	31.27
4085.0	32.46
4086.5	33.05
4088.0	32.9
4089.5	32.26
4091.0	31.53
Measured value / 1.85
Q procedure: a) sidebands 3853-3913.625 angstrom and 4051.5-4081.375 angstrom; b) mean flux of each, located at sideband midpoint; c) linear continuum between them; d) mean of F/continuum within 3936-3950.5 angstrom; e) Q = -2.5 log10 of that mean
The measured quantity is 0.27 mag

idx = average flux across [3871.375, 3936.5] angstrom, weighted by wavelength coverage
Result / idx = 17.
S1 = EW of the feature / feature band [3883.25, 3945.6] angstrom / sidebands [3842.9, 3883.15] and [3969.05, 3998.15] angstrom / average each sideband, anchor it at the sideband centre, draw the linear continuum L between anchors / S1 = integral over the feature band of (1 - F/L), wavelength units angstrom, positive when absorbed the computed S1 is 6.2 angstrom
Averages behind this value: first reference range 15.6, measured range 16.9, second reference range 23.4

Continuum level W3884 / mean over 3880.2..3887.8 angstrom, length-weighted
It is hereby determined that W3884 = 16.5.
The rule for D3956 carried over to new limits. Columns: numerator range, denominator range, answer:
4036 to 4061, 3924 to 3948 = 2.37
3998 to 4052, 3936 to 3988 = 1.68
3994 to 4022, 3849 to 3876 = 2.00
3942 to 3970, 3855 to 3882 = 1.13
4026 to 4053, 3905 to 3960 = 1.79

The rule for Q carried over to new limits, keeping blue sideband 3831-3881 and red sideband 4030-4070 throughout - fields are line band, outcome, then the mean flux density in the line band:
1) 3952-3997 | 0.148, 20.5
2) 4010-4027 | -0.155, 30.6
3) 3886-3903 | -0.055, 18.5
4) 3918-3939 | 0.448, 13.2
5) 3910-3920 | -0.131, 21.5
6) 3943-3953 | 0.077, 20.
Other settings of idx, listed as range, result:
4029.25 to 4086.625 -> 29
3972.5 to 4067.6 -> 28.1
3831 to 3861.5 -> 13.9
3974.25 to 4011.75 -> 26.7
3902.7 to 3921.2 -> 20.7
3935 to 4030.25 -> 23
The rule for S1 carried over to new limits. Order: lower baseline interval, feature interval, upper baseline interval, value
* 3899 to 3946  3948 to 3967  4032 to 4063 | 1.98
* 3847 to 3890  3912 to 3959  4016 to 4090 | 9.12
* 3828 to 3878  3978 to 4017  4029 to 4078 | -4.78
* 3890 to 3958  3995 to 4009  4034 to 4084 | -2.40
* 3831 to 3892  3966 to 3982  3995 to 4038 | 5.63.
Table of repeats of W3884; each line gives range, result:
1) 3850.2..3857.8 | 14.5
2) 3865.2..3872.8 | 16.8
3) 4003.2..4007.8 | 28.2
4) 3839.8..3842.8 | 13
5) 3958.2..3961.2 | 17.4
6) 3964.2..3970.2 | 10.8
